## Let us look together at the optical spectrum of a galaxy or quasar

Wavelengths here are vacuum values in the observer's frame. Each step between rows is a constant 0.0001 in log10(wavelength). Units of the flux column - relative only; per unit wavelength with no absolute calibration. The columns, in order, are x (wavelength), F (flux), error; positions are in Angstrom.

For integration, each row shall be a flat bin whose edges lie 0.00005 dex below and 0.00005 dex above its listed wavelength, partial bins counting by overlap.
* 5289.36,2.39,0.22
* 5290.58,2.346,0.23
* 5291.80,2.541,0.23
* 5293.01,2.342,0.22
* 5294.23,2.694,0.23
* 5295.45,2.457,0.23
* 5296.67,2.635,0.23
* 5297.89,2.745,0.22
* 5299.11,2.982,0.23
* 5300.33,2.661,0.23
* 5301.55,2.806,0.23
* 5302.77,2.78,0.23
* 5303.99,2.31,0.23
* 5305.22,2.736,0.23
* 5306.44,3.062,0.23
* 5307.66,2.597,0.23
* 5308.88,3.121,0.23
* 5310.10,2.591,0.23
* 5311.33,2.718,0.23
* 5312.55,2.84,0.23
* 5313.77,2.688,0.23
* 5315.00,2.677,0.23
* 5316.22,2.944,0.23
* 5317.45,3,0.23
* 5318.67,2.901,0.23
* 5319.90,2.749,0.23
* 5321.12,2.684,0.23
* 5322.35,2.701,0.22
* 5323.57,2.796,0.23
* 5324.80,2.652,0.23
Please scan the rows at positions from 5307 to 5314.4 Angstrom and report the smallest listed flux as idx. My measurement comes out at 2.591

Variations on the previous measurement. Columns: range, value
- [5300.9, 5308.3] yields 2.31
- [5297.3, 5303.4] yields 2.661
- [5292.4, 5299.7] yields 2.342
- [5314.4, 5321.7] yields 2.677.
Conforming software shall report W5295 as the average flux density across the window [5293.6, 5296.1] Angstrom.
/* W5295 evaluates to 2.57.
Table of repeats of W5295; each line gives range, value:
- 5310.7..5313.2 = 2.78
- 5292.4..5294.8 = 2.52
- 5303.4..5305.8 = 2.51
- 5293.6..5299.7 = 2.7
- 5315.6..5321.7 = 2.86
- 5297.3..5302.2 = 2.8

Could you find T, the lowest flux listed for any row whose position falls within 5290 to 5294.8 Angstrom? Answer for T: 2.342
